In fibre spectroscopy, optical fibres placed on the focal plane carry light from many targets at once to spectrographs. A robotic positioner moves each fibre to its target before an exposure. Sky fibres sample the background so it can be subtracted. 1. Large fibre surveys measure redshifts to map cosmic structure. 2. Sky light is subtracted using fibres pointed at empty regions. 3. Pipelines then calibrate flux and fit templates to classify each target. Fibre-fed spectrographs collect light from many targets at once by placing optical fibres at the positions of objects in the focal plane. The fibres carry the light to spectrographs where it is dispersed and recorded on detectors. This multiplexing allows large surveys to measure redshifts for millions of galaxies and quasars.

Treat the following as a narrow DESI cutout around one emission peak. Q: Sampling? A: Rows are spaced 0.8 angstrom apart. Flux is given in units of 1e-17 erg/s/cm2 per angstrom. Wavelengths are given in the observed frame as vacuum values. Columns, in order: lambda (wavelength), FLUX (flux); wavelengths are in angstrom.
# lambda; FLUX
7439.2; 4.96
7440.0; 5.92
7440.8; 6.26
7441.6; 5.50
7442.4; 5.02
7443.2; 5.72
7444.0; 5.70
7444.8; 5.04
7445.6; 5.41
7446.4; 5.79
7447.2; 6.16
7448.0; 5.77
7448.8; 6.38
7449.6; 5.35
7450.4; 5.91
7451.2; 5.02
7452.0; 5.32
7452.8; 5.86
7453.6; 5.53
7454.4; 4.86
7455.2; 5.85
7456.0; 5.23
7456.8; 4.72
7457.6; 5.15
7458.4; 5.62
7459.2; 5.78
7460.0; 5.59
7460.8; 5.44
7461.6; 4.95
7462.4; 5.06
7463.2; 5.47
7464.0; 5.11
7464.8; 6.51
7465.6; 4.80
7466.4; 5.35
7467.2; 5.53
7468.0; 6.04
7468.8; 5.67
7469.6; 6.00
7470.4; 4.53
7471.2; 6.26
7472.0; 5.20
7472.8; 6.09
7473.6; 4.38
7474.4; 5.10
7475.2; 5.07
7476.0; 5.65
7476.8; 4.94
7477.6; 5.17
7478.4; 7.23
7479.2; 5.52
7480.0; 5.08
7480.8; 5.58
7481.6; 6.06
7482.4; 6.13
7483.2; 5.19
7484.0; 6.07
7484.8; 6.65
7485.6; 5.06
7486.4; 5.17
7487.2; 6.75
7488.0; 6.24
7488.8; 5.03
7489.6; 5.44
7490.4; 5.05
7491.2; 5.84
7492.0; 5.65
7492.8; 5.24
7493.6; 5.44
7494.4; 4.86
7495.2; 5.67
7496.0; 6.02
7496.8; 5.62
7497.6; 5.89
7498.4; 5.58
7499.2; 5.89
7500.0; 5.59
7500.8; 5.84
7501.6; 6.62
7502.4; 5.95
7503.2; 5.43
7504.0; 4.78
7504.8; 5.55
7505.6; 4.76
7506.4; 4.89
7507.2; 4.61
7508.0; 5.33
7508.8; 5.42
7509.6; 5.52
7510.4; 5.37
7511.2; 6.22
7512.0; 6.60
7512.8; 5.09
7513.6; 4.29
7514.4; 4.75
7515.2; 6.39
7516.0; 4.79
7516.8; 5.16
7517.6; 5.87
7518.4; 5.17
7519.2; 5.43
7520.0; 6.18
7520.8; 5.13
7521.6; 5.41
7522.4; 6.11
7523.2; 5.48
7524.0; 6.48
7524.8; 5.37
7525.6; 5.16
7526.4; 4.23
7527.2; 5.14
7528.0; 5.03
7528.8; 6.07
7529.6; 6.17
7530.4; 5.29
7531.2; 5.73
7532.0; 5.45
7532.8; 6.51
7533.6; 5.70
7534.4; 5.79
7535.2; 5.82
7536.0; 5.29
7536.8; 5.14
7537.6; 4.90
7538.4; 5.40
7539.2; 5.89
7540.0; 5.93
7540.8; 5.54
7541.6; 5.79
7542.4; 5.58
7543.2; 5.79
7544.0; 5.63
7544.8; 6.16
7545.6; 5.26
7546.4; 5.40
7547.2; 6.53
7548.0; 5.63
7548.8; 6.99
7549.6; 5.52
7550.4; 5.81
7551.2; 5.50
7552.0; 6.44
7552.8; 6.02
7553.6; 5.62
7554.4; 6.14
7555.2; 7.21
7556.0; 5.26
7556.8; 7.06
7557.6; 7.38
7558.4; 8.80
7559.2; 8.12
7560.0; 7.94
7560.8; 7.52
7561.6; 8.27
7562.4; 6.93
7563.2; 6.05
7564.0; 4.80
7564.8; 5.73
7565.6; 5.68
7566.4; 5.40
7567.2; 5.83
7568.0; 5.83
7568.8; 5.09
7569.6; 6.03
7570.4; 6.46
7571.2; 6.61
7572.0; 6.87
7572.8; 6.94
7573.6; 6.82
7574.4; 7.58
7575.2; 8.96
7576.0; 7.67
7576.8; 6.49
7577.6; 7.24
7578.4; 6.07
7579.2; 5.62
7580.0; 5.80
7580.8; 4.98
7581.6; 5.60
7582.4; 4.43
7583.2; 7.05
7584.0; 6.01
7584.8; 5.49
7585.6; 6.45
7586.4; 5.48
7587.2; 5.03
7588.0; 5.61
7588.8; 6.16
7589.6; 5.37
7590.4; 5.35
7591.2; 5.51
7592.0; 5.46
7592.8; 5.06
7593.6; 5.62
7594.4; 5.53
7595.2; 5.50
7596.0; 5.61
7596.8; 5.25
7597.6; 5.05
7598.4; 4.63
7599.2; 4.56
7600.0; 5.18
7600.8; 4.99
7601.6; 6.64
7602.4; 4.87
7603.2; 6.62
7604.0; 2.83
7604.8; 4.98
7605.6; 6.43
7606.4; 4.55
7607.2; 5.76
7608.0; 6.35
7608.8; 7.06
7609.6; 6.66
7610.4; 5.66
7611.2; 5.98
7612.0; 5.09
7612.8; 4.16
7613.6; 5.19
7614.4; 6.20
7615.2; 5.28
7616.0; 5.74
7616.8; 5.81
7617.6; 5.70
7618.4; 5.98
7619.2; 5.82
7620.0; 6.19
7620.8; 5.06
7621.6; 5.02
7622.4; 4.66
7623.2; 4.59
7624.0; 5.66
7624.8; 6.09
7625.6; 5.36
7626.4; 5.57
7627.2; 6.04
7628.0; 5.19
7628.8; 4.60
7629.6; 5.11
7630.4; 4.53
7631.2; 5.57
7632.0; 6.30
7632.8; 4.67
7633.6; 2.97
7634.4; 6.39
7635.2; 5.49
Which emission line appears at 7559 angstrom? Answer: [S II]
